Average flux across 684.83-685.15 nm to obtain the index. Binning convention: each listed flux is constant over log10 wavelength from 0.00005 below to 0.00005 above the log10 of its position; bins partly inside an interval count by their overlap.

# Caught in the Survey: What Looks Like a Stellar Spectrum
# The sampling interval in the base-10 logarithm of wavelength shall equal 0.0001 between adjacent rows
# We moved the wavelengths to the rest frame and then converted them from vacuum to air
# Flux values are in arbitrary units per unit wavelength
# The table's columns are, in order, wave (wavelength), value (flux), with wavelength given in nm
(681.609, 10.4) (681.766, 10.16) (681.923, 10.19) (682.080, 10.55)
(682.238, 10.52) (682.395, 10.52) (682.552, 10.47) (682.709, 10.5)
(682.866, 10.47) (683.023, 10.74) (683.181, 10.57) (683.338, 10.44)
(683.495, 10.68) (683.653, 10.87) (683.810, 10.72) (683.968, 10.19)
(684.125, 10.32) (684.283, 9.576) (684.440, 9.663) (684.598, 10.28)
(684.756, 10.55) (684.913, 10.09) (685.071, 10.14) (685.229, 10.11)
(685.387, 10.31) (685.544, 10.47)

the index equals 10.1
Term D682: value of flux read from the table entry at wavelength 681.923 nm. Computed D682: 10.19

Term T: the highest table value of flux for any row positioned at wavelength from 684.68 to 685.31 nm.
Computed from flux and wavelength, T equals 10.55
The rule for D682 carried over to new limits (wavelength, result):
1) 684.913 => 10.09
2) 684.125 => 10.32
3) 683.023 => 10.74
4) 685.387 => 10.31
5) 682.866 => 10.47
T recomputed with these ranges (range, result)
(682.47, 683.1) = 10.74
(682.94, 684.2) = 10.87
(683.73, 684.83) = 10.72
